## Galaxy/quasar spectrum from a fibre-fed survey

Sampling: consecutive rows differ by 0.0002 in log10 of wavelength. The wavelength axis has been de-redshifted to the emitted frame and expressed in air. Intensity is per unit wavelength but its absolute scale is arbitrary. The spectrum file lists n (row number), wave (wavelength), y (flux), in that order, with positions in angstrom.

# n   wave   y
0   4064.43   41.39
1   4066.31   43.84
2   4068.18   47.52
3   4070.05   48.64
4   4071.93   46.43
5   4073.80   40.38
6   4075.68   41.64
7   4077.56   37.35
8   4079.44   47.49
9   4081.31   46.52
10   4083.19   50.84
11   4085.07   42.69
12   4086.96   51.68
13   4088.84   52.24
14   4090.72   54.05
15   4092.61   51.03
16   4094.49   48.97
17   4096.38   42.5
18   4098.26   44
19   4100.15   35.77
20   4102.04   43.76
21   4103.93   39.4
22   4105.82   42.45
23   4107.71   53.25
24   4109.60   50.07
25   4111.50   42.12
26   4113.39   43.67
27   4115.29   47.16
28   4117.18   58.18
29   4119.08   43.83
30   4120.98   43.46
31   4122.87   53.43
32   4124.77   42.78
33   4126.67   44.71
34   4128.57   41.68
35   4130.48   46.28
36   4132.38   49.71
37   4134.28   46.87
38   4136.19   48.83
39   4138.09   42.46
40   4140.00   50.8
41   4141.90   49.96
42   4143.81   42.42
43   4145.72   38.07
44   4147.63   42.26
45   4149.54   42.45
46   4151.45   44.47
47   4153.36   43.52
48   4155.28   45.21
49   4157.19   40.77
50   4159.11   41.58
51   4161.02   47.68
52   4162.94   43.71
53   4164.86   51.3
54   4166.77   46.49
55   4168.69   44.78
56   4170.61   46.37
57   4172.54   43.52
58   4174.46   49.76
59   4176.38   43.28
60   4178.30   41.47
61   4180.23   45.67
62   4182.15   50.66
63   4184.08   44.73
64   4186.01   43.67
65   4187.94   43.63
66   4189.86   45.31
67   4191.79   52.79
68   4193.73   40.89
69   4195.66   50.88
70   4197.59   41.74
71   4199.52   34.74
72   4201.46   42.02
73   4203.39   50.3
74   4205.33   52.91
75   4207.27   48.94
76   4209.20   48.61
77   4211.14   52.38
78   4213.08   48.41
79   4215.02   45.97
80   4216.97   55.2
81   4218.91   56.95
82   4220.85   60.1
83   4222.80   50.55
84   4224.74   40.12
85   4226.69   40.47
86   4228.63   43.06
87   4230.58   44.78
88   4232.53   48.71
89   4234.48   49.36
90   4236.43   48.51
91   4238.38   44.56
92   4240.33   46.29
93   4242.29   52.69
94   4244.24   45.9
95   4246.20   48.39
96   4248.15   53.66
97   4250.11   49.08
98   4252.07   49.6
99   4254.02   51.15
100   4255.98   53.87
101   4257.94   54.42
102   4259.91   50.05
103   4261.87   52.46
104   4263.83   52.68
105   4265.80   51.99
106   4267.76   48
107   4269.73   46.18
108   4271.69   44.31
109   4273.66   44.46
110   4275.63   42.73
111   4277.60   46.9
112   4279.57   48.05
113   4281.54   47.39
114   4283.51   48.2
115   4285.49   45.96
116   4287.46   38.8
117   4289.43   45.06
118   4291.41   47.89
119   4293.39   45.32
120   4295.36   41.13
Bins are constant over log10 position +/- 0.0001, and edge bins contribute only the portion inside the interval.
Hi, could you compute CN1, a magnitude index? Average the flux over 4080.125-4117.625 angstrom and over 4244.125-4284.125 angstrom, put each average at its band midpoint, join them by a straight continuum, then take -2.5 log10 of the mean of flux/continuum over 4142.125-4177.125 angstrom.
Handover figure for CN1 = 0.08 mag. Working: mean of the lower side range 46.9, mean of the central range 44.4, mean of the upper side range 49.1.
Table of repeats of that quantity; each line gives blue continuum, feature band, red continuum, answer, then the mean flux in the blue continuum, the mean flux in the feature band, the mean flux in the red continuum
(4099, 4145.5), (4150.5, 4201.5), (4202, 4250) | 0.06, 45.8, 44.9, 49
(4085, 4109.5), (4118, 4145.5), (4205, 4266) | 0.03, 46.5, 46.1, 49.7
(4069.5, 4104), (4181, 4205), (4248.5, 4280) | 0.06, 45.7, 45.3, 49.2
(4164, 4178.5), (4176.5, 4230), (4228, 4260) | 0.01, 46.1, 47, 49.1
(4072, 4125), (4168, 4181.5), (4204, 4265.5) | 0.07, 46.2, 45.1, 49.7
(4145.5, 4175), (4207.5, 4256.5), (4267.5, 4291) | -0.09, 44.6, 49.1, 45.5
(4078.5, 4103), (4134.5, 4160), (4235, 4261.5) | 0.09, 47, 44.1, 49.9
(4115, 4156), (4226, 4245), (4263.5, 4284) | 0.01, 45.8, 46.5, 47.2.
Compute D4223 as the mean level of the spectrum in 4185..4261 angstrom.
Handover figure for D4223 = 48.2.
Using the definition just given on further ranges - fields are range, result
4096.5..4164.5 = 45.1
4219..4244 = 47.7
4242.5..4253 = 49.6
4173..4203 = 44.8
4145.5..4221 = 46.3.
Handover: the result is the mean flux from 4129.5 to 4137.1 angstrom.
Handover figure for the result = 47.9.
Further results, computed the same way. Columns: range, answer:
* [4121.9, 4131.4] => 45.8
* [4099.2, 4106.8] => 40.4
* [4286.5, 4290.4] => 42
